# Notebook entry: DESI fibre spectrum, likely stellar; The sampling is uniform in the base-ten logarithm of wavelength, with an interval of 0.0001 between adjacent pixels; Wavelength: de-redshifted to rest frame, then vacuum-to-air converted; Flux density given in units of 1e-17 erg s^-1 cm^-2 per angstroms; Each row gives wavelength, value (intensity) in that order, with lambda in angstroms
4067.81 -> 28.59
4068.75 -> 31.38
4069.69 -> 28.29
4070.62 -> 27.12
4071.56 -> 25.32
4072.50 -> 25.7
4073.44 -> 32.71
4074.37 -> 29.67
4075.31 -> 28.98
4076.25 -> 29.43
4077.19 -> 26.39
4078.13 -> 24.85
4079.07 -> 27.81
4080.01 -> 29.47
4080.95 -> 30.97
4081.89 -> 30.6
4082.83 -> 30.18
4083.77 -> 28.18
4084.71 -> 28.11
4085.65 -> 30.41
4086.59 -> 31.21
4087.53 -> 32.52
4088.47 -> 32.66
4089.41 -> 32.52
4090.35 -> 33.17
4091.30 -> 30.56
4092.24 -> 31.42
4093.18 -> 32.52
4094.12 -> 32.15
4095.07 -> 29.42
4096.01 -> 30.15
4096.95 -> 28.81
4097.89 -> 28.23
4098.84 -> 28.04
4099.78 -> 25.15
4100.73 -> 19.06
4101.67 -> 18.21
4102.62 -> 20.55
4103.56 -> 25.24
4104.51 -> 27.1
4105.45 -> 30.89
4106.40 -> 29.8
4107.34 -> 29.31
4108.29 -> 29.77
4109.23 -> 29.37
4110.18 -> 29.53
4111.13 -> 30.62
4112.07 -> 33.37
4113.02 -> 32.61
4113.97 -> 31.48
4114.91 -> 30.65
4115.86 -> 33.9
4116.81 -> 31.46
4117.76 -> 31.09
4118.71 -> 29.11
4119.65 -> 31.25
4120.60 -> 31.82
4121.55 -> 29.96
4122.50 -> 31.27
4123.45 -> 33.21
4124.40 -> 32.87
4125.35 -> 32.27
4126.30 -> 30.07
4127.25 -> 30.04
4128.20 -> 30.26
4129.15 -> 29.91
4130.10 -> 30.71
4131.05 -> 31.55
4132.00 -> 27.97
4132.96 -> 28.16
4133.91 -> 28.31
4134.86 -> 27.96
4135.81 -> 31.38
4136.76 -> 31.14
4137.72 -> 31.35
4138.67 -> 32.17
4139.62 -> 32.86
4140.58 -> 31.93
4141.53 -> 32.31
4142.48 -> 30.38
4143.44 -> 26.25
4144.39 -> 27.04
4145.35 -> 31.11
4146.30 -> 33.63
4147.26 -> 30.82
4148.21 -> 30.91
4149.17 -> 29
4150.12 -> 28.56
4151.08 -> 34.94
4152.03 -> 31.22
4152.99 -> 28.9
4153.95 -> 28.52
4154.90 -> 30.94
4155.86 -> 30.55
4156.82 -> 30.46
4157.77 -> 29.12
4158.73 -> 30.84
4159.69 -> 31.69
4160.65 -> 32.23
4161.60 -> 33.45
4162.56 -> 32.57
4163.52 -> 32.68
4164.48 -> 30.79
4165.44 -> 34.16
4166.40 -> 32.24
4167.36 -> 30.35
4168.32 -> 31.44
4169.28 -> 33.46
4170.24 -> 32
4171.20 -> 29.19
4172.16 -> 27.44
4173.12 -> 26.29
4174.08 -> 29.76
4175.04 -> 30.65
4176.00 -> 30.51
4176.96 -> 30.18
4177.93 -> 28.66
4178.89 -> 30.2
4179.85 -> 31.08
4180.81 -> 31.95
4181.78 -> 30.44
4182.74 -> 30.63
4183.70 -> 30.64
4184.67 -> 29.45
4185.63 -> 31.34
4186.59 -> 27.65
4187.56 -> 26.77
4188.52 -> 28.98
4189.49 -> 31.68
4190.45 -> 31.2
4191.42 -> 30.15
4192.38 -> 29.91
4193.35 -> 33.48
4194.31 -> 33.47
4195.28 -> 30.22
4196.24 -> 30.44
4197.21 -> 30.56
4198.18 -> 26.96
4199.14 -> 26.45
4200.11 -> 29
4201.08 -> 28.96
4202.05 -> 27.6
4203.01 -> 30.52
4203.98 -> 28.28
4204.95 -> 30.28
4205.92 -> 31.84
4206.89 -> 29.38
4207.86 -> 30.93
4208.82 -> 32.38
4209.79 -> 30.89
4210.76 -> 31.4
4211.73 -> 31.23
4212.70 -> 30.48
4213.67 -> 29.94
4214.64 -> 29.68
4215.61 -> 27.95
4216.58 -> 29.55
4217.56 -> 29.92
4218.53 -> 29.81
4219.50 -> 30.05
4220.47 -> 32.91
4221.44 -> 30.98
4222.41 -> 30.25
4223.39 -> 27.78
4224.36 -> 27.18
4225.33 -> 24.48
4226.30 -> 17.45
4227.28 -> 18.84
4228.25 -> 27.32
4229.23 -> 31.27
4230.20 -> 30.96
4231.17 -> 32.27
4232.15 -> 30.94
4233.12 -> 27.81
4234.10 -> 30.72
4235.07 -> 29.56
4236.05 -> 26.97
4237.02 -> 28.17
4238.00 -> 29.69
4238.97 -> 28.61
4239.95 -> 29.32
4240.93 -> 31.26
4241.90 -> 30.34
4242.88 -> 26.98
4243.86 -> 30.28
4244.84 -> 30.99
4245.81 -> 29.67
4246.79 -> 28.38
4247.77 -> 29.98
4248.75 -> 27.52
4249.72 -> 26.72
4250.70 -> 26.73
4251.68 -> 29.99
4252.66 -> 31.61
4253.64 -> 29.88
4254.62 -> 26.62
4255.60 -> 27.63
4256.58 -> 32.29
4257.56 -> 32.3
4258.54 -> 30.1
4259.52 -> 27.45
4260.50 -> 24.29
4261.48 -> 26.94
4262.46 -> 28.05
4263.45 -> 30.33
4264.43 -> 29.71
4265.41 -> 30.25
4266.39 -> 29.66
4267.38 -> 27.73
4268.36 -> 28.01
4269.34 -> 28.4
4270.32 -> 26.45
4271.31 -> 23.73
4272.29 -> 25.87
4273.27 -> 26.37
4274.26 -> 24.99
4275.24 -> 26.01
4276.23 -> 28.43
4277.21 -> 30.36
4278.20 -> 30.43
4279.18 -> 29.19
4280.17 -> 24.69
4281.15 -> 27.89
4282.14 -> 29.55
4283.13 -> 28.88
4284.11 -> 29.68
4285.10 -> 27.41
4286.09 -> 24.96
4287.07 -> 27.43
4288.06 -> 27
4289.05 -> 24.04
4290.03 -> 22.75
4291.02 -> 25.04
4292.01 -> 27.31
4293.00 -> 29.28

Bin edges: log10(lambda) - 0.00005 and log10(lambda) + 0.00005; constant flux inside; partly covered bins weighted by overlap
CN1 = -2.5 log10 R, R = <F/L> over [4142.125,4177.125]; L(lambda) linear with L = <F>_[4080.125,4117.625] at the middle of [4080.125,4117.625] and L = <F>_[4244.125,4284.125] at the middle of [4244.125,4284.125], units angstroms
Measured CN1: -0.06 mag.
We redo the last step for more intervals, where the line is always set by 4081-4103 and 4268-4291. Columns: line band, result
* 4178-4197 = -0.09 mag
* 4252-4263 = -0.06 mag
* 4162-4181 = -0.10 mag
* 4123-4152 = -0.08 mag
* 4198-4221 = -0.08 mag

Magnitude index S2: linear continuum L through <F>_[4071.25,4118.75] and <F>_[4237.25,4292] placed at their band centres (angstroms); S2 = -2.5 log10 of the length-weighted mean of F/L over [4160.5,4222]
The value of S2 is -0.07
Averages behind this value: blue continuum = 29.2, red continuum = 28.1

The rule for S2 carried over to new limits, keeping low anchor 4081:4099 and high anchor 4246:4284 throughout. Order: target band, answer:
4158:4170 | -0.09 mag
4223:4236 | 0.05 mag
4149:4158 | -0.02 mag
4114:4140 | -0.03 mag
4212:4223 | -0.04 mag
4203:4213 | -0.06 mag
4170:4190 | -0.01 mag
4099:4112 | 0.14 mag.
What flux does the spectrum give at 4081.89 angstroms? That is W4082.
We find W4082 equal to 30.6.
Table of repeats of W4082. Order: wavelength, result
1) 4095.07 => 29.42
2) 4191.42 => 30.15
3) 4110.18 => 29.53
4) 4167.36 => 30.35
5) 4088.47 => 32.66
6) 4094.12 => 32.15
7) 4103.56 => 25.24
